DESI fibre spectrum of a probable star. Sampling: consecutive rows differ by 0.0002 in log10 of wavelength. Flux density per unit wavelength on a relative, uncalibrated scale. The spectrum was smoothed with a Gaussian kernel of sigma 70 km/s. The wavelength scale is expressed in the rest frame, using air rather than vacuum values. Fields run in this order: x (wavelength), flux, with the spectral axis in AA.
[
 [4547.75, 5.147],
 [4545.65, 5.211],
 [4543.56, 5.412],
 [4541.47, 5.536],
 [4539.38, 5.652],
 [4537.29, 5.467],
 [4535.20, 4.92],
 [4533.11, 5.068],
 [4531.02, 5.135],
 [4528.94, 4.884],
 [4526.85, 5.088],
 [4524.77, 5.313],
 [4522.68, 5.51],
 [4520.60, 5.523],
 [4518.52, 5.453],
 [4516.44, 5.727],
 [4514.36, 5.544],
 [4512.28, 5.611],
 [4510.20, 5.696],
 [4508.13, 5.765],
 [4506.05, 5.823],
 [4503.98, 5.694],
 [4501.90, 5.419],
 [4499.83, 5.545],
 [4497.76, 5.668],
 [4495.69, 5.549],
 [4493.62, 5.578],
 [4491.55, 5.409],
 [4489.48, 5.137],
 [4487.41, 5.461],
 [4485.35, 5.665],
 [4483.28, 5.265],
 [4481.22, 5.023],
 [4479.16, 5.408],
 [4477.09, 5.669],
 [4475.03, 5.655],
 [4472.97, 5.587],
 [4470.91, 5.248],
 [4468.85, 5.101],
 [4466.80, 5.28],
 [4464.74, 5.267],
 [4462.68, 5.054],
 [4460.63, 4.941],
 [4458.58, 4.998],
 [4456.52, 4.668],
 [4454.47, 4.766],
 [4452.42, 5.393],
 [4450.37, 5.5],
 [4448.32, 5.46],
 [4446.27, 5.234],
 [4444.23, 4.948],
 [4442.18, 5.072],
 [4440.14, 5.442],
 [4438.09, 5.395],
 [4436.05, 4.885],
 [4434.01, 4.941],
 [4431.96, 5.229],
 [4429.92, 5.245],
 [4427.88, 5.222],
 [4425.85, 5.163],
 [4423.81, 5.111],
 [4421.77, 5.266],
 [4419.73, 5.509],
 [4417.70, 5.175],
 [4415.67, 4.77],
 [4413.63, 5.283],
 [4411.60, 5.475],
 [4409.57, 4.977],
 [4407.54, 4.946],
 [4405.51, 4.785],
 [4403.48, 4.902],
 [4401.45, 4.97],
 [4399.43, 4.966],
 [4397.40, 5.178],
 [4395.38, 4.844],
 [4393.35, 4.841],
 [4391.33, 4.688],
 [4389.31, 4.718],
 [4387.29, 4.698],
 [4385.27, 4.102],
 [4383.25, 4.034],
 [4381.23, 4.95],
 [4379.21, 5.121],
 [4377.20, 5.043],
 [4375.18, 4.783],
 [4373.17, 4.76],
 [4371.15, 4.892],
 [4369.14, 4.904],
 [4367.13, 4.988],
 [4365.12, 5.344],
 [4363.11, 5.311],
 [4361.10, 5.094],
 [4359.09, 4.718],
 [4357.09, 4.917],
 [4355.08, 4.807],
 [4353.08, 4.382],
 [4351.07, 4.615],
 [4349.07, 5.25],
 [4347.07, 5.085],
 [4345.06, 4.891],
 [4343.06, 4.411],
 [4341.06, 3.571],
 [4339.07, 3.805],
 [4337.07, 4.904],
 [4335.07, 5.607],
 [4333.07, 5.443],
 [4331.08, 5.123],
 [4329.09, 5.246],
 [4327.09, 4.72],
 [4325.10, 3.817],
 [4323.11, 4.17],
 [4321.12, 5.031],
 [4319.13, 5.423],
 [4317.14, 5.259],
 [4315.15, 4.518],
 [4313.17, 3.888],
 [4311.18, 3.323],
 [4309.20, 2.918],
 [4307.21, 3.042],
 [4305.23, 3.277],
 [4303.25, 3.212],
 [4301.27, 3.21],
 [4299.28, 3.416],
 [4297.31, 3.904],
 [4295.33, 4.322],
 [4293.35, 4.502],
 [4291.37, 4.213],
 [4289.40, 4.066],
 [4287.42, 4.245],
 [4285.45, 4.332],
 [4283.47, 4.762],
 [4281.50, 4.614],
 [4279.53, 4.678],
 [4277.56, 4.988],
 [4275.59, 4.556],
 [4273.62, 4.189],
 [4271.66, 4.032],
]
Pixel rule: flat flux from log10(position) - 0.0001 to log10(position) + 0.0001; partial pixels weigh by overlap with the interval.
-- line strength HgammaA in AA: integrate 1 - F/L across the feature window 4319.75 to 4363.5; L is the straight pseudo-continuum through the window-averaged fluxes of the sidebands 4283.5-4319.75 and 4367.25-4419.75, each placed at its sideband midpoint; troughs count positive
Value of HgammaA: -4.1 AA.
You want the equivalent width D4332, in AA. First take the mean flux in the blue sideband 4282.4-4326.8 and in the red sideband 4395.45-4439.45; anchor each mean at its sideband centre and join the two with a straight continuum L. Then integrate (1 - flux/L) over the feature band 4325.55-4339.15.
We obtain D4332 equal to -2.2 AA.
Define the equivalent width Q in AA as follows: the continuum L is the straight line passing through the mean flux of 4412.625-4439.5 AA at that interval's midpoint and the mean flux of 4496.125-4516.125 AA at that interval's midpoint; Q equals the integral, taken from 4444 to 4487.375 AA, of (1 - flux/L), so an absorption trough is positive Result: 1.20 AA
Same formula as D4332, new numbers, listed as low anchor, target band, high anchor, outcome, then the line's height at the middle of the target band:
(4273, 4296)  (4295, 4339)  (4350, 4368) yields 3.89 AA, 4.66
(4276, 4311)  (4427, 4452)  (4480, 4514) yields -0.66 AA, 5.08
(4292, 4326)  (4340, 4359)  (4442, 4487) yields -1.61 AA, 4.29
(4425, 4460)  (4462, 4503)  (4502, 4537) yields -0.87 AA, 5.29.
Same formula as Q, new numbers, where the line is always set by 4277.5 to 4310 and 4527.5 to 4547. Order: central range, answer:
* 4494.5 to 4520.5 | -2.7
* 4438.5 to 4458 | -1.6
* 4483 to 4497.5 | -1.3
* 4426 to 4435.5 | -0.9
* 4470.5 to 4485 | -1.5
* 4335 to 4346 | -0.6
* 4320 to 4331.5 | -1.5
